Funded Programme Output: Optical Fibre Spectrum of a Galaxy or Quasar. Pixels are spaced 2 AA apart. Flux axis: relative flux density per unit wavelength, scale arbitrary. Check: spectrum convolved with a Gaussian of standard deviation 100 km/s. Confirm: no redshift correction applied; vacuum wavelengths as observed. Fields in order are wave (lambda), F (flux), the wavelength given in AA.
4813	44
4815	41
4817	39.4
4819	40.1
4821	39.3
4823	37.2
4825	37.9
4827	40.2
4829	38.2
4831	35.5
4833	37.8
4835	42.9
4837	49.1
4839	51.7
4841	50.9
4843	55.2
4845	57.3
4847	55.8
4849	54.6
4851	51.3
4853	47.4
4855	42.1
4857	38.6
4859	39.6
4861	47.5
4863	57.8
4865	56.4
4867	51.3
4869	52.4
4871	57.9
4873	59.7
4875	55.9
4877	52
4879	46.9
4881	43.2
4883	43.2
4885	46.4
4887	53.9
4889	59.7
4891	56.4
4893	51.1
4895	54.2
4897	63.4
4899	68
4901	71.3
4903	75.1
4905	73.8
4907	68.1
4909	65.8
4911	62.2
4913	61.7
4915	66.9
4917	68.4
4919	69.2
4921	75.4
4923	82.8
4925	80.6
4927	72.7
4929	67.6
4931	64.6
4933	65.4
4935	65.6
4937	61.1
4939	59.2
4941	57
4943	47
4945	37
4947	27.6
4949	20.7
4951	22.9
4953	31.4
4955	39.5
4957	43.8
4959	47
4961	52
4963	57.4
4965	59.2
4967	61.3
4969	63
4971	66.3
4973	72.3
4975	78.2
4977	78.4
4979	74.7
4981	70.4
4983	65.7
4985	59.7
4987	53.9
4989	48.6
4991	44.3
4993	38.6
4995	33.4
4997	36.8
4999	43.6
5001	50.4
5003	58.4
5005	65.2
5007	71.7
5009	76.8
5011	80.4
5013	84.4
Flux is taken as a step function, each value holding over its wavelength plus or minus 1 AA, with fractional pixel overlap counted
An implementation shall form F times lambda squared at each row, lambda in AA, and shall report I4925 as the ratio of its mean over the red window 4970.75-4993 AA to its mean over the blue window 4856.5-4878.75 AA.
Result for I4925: 1.3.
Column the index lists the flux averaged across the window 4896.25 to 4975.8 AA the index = 59.8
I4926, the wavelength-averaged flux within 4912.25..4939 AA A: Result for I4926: 69.1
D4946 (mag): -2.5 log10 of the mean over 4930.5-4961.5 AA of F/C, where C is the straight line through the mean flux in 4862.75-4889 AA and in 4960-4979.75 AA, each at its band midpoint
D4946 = 0.33 mag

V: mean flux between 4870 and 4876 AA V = 57.8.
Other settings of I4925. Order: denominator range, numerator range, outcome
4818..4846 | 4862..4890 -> 1.22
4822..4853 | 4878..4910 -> 1.30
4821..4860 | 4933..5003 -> 1.22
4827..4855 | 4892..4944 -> 1.43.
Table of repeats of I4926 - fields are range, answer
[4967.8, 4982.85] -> 71.4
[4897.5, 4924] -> 69.8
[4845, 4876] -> 51.4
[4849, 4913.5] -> 55.4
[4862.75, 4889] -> 52.2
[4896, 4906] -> 70.3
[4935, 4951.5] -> 43.6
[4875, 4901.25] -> 54.2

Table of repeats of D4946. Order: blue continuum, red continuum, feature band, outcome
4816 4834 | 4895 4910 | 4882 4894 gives 0.21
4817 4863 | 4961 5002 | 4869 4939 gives -0.22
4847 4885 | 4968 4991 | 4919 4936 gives -0.22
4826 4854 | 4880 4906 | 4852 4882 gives 0.07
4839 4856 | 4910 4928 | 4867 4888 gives 0.17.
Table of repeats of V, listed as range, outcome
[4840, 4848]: 54.8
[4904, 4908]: 70.9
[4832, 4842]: 46.5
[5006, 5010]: 74.2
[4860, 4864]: 52.6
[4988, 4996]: 41.2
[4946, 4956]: 28.4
